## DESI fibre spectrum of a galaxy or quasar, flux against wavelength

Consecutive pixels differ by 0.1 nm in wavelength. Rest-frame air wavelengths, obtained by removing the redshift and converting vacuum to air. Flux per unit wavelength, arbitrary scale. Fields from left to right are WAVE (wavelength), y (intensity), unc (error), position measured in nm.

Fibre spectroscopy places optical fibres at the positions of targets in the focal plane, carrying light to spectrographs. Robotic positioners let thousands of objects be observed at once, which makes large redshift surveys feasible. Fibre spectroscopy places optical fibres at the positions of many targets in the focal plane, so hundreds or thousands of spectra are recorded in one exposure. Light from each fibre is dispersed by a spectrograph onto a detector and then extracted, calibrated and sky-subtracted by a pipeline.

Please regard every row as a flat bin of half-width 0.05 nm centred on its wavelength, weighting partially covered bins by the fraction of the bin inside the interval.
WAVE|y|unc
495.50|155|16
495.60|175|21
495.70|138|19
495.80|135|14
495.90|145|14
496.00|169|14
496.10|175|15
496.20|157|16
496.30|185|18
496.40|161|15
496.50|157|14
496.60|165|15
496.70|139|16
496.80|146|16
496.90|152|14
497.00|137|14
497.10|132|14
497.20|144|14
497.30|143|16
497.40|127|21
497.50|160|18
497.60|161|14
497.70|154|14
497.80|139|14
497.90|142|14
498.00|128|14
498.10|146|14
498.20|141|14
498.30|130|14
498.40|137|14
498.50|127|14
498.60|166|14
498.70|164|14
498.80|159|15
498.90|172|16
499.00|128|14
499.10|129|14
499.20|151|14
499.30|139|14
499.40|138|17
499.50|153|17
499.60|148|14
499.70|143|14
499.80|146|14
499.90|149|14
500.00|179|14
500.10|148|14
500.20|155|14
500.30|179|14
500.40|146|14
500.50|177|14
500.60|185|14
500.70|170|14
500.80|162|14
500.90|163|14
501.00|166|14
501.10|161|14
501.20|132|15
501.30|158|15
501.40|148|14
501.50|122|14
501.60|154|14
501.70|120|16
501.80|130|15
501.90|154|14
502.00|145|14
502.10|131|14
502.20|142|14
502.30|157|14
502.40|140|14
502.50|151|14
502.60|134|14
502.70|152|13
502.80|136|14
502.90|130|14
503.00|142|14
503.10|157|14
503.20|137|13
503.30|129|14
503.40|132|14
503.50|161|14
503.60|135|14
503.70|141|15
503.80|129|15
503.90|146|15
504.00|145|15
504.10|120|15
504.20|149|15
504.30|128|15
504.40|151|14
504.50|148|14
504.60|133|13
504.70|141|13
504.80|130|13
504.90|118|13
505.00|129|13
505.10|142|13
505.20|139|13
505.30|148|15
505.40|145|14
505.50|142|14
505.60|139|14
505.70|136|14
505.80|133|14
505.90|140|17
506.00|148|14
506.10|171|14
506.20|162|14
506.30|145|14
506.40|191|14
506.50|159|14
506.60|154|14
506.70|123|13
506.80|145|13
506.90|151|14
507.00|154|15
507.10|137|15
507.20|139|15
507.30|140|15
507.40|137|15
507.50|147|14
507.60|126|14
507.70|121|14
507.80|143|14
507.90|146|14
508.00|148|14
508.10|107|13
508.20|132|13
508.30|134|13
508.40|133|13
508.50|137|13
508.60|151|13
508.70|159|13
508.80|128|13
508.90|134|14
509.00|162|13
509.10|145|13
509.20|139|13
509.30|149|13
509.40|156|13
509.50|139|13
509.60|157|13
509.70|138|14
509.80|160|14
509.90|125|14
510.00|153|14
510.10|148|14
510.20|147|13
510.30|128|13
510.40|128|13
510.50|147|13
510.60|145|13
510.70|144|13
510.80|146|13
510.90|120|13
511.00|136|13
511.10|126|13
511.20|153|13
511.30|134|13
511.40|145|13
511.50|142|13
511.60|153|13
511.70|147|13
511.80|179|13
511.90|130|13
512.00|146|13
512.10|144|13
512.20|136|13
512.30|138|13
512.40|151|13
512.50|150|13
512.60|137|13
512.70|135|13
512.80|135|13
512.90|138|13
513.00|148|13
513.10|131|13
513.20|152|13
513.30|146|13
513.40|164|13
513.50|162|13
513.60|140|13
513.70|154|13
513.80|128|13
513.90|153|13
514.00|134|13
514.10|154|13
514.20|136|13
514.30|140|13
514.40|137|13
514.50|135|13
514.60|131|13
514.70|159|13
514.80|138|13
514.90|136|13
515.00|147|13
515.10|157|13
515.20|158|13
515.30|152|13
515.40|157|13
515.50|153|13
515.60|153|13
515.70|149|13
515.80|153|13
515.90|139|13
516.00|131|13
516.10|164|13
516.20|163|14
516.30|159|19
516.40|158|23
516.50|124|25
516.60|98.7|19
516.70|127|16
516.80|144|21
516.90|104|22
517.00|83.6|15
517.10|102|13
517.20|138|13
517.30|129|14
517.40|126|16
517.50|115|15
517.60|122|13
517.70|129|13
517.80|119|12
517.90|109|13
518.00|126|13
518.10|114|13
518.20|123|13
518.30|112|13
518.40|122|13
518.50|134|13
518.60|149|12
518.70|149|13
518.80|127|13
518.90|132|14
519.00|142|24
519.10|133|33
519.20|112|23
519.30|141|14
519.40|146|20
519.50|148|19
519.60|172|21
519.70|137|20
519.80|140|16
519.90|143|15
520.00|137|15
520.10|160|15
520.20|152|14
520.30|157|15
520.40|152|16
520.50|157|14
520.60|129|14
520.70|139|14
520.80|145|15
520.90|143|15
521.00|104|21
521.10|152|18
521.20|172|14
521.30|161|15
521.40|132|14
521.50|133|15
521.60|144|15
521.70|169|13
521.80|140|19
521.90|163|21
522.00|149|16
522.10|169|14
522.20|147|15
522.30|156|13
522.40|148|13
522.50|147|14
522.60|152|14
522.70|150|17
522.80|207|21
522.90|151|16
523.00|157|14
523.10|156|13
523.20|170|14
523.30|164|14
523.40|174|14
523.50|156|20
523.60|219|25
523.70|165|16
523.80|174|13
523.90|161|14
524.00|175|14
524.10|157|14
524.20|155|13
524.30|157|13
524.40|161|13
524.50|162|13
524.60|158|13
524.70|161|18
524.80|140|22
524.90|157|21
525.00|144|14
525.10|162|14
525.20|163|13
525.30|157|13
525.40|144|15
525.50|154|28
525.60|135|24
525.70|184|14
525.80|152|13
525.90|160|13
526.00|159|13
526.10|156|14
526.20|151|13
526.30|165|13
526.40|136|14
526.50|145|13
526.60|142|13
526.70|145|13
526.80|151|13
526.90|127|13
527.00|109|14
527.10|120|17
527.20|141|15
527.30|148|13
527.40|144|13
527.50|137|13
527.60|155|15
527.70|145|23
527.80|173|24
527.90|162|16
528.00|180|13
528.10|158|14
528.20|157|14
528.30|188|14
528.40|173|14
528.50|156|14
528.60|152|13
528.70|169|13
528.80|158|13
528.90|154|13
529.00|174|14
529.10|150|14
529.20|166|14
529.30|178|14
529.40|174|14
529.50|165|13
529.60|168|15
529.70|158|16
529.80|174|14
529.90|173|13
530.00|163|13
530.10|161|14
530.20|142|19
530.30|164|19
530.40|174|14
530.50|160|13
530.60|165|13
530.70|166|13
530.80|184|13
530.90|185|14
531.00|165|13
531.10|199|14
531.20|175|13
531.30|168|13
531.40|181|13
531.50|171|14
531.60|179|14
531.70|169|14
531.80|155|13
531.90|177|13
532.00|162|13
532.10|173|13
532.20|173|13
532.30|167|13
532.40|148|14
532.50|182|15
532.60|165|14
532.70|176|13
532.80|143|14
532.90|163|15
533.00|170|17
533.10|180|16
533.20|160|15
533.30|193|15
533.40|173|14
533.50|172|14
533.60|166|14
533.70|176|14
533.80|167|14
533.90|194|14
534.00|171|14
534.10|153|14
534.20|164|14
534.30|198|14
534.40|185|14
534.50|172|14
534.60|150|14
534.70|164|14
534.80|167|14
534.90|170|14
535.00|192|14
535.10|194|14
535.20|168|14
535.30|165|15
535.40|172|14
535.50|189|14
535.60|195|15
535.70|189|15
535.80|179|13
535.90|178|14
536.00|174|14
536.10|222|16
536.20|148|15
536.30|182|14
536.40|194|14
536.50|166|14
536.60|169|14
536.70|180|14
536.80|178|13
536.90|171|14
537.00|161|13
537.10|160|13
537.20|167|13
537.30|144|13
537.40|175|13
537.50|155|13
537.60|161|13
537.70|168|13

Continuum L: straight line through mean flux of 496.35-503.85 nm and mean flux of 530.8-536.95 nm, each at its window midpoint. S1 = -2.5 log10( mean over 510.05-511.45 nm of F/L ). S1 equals 0.12 mag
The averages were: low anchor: 147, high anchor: 174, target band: 139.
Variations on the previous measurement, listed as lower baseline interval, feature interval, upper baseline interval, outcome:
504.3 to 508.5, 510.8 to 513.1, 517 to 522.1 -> -0.02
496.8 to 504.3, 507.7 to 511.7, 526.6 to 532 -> 0.07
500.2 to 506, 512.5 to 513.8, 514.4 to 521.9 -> -0.03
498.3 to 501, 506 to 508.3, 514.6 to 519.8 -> 0.01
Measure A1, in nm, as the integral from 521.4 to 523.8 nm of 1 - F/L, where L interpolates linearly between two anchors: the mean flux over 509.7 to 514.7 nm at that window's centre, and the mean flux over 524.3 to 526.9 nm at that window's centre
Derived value -0.14 nm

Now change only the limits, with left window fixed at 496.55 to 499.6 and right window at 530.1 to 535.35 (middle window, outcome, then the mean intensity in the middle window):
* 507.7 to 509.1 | 0.13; 139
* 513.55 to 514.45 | 0.09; 142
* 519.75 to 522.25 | 0.23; 148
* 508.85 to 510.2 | 0.06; 147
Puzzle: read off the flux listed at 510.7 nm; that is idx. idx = 144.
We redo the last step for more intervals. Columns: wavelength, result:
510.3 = 128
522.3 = 156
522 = 149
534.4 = 185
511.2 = 153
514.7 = 159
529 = 174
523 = 157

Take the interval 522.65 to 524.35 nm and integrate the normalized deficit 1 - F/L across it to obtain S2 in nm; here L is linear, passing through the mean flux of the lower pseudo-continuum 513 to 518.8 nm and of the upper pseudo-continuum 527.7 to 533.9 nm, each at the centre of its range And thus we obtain -0.16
